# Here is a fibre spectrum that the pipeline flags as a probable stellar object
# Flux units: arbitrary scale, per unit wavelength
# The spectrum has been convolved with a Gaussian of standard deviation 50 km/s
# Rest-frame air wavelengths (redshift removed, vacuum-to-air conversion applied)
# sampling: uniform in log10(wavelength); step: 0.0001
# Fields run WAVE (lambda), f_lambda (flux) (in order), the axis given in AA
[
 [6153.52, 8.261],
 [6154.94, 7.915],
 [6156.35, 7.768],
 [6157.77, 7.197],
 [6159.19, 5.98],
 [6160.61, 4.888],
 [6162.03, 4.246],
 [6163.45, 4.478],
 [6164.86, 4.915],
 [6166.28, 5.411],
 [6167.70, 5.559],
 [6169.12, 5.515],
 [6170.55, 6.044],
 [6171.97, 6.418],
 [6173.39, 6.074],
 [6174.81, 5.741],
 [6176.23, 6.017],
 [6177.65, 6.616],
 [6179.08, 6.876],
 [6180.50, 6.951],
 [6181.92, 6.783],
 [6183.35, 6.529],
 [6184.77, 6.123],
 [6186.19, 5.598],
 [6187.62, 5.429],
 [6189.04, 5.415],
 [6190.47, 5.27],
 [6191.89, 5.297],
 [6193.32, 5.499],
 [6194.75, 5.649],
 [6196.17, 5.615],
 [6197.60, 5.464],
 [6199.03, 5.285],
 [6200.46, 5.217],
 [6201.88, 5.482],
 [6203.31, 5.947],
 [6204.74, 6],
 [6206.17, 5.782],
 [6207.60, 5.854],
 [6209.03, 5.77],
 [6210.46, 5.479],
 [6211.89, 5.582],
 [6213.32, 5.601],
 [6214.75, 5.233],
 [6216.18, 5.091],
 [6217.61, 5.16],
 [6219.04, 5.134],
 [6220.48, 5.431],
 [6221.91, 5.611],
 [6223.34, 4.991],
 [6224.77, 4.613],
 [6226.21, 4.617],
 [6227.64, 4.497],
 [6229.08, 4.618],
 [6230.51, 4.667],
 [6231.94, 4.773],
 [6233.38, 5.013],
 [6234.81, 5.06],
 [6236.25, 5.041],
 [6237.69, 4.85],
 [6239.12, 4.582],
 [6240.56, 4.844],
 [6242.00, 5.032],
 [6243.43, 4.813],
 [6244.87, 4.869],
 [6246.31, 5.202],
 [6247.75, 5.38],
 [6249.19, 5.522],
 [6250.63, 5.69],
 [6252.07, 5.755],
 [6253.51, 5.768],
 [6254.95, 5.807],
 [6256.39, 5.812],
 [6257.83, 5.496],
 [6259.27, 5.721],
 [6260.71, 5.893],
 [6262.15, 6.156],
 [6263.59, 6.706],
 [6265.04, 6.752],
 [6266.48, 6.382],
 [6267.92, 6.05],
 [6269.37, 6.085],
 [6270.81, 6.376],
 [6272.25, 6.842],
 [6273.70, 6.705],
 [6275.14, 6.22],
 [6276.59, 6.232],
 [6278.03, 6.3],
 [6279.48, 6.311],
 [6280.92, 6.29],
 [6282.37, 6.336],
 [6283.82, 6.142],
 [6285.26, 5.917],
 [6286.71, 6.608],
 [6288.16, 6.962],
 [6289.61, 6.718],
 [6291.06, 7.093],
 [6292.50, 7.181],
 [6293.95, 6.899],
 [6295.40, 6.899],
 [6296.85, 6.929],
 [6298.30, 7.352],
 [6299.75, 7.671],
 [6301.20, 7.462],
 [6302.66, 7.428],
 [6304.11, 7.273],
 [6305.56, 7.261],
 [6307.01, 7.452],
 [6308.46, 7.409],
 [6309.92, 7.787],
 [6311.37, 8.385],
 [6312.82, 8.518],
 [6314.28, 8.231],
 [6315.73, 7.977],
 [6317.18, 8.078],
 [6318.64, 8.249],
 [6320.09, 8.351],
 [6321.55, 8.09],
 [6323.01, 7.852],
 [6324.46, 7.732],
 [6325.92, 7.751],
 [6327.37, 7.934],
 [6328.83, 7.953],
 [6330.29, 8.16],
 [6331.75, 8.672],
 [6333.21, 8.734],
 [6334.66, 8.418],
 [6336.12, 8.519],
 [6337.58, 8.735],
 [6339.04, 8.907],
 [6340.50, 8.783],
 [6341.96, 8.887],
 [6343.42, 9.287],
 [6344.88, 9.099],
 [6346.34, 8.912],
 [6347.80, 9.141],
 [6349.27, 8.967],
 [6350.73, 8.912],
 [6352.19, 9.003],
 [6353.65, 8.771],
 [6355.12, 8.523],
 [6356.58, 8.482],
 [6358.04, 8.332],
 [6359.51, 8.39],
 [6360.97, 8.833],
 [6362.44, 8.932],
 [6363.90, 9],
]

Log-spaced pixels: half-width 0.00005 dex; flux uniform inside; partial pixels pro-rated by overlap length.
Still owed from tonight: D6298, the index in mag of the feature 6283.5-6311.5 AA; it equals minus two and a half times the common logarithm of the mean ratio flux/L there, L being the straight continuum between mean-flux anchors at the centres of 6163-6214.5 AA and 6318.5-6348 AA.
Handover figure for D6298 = 0.10 mag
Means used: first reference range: 5.76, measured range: 7.13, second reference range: 8.48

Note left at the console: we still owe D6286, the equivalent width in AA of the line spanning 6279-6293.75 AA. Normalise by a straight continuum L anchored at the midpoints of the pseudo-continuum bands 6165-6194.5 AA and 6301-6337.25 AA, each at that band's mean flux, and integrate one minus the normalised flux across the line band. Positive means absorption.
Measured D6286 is 1.9 AA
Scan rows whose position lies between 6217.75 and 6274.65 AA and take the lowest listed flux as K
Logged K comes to 4.497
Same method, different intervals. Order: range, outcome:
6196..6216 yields 5.217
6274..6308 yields 5.917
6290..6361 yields 6.899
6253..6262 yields 5.496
